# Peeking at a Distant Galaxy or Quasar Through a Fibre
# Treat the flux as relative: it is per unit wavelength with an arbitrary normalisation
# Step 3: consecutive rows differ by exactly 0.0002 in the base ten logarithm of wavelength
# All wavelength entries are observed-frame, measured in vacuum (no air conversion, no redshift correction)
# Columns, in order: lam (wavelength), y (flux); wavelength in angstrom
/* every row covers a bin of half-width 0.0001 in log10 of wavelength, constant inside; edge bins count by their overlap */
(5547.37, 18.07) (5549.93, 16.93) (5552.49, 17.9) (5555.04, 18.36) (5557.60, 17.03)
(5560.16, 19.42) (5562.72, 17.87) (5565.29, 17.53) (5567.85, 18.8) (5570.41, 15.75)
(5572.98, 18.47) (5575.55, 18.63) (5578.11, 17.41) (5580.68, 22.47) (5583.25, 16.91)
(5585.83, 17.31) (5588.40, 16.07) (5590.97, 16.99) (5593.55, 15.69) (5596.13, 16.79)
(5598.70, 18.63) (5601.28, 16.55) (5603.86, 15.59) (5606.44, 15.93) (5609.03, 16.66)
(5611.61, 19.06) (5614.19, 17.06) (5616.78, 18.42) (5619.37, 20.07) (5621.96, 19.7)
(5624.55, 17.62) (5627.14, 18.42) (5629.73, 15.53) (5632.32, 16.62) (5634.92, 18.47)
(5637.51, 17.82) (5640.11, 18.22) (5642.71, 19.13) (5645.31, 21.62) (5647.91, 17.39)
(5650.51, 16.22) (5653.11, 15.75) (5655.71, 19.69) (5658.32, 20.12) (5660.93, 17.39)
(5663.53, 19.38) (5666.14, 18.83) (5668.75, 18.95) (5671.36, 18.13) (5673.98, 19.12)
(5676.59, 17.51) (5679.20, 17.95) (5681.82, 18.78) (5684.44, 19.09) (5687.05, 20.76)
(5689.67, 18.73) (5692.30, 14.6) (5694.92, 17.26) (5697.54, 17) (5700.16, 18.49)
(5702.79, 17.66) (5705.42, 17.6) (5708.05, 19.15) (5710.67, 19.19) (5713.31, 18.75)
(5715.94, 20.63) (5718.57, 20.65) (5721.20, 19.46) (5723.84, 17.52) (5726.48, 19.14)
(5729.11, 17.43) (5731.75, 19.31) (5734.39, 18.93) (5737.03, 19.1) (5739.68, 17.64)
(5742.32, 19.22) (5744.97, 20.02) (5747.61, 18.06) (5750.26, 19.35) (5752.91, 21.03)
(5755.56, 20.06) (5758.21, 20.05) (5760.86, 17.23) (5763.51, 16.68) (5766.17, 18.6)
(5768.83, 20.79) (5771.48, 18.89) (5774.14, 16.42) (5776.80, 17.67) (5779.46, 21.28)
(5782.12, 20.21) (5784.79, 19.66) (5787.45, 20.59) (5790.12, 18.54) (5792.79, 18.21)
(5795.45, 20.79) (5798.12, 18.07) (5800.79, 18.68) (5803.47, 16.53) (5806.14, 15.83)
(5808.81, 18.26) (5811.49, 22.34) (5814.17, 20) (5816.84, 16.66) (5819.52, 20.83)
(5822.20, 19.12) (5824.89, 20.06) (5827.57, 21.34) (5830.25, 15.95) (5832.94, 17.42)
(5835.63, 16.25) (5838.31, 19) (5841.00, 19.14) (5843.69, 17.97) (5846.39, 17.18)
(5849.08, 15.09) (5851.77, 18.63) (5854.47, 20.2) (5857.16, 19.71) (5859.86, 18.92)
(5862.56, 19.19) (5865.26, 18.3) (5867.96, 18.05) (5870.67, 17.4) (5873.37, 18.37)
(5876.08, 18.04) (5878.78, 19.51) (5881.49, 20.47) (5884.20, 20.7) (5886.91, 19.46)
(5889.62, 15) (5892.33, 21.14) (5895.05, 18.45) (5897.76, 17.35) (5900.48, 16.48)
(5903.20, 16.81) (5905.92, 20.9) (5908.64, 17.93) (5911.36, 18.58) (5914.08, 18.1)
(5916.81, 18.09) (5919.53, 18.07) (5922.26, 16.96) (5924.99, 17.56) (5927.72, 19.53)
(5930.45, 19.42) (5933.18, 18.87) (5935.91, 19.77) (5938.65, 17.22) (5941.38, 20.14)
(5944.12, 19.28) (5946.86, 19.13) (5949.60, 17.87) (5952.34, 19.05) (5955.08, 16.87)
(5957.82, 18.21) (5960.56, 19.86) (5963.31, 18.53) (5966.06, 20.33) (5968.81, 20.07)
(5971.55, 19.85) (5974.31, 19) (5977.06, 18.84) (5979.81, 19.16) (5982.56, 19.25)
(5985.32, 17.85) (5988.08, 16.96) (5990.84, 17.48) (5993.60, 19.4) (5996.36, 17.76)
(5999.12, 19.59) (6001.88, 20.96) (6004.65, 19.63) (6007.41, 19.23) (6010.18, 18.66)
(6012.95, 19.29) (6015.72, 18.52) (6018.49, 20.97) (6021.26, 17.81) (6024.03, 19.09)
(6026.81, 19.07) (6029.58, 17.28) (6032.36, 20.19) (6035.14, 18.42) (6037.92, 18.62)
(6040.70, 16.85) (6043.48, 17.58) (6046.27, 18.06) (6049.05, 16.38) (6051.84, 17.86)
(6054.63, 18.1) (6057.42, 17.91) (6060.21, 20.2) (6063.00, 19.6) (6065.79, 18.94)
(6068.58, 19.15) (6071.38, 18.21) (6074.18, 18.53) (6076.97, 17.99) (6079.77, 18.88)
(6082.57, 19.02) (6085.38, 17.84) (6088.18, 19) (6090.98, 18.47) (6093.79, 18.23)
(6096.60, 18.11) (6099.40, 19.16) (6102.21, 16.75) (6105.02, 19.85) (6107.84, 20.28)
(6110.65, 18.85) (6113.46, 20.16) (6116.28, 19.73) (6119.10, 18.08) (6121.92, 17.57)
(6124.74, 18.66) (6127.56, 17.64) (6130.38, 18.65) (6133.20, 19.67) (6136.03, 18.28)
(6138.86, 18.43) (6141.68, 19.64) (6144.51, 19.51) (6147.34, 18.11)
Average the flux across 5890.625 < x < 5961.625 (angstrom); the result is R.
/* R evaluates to 18.5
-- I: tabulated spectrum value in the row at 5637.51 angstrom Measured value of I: 17.82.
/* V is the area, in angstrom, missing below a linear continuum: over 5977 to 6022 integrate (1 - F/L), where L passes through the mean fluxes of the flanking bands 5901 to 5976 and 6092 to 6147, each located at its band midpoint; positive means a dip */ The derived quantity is -0.4 angstrom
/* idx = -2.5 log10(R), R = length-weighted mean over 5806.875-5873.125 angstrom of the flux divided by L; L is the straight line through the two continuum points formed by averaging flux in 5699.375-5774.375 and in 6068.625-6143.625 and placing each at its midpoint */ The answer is 0.01 mag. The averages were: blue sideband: 18.9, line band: 18.6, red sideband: 18.7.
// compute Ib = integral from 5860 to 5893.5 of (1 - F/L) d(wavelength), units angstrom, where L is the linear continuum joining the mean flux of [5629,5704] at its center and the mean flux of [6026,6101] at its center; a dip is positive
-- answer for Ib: -0.90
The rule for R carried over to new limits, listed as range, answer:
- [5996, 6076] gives 18.7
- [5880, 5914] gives 18.6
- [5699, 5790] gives 19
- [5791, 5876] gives 18.5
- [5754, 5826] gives 19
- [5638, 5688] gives 18.6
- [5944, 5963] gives 18.6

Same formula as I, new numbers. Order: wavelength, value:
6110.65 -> 18.85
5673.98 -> 19.12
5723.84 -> 17.52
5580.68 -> 22.47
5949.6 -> 17.87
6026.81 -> 19.07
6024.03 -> 19.09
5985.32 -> 17.85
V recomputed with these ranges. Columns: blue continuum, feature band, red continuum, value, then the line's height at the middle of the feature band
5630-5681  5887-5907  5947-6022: 0.7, 18.8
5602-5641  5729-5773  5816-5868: -2.1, 18.1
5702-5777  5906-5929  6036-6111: 0.5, 18.6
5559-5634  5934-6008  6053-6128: -1.9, 18.5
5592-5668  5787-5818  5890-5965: -0.7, 18.2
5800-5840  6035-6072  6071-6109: 0.6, 18.6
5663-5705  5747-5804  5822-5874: -2.3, 18.3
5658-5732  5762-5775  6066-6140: 0.2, 18.6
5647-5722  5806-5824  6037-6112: -0.8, 18.4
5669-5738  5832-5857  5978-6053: 0.8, 18.6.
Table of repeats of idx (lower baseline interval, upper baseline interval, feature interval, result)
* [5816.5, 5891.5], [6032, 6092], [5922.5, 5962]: -0.013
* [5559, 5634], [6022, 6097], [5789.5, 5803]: -0.043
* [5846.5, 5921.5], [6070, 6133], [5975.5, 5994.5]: 0.008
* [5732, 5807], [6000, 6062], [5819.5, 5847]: 0.020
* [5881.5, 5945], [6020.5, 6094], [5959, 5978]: -0.057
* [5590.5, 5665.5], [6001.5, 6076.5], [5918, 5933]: 0.005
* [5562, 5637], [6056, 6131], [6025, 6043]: 0.012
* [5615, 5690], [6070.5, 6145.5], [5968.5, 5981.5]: -0.040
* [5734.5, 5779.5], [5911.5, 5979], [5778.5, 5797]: -0.055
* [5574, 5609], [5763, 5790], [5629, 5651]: -0.015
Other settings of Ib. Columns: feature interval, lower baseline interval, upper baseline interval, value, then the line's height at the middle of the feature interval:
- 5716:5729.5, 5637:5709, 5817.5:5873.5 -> -0.56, 18.3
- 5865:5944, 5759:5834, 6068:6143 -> 1.08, 18.8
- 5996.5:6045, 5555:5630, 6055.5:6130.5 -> -0.84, 18.6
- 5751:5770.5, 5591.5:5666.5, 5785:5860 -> -0.87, 18.4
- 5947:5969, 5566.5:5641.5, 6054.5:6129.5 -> -0.45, 18.4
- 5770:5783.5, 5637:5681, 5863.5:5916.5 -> -0.34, 18.5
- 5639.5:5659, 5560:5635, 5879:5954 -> -0.74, 17.8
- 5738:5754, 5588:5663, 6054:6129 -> -1.07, 18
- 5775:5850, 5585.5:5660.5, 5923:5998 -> -1.52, 18.3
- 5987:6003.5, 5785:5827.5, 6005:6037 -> 0.22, 19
